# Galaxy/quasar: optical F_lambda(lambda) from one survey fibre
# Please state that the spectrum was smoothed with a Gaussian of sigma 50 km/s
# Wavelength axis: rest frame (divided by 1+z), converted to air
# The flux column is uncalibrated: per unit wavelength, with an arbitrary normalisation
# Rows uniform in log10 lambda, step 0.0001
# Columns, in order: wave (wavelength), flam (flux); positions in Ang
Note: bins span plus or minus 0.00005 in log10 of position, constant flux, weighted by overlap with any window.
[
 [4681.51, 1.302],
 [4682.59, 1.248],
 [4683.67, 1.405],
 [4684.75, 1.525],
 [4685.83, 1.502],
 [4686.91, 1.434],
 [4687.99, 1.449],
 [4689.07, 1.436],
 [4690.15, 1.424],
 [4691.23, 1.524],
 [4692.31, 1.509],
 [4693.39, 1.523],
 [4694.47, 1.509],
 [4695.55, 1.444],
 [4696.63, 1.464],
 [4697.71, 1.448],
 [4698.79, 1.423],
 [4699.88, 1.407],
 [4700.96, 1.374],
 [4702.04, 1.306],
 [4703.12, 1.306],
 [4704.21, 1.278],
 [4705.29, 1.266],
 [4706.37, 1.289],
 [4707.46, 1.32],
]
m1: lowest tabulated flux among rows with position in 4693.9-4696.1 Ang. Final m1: 1.444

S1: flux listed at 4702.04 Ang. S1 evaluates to 1.306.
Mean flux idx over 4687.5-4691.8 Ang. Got 1.46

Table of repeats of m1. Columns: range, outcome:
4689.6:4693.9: 1.424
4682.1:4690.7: 1.248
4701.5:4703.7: 1.306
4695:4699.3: 1.423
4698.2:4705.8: 1.266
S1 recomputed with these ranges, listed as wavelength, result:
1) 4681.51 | 1.302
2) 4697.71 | 1.448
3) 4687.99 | 1.449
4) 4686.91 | 1.434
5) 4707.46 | 1.32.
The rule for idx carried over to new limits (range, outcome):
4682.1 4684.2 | 1.33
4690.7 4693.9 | 1.52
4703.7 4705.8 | 1.27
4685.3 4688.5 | 1.46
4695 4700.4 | 1.44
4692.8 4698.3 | 1.48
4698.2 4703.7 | 1.36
